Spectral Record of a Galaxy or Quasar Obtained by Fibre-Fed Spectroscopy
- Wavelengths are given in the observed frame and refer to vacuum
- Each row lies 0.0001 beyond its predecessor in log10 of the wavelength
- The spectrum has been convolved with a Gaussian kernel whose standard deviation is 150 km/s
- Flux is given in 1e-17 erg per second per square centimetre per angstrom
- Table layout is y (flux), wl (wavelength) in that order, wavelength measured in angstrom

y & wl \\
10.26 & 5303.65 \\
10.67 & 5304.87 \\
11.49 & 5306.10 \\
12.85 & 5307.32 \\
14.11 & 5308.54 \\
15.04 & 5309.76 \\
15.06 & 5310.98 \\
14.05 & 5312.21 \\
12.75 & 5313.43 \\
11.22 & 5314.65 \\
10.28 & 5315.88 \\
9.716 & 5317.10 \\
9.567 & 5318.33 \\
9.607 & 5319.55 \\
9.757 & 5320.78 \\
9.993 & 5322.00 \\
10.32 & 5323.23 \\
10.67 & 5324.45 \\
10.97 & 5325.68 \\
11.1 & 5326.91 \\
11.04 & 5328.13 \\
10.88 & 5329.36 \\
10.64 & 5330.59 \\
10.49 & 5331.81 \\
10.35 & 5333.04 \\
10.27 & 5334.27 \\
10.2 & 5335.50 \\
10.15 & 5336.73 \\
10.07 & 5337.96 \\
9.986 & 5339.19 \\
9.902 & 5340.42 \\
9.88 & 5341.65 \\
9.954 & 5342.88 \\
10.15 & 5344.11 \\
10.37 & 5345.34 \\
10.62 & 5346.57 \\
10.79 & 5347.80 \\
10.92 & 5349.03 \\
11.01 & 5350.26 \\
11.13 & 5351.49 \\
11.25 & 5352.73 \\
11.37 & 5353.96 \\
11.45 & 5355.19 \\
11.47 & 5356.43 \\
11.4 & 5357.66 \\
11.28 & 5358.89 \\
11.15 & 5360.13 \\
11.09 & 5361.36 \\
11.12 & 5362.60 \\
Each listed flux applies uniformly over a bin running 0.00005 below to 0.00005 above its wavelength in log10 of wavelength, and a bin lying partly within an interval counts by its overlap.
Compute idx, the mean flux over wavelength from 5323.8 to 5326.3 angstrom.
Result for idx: 10.8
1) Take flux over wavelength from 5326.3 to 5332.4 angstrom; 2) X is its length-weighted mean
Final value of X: 10.8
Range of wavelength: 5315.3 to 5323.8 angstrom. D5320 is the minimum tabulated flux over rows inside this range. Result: 9.567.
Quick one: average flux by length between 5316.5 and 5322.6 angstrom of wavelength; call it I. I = 9.73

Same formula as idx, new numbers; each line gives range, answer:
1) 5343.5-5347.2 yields 10.4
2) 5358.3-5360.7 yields 11.2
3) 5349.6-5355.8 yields 11.2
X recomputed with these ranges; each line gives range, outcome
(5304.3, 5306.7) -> 11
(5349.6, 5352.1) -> 11.1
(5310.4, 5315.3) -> 13.2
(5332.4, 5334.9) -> 10.3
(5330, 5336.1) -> 10.4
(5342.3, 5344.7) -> 10.1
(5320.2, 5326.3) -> 10.3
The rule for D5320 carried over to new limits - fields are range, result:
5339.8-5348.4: 9.88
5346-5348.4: 10.62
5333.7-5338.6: 10.07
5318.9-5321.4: 9.607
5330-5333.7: 10.35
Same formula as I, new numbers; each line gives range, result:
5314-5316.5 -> 10.8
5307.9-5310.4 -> 14.6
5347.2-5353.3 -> 11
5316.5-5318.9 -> 9.62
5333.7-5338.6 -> 10.2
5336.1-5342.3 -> 9.99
